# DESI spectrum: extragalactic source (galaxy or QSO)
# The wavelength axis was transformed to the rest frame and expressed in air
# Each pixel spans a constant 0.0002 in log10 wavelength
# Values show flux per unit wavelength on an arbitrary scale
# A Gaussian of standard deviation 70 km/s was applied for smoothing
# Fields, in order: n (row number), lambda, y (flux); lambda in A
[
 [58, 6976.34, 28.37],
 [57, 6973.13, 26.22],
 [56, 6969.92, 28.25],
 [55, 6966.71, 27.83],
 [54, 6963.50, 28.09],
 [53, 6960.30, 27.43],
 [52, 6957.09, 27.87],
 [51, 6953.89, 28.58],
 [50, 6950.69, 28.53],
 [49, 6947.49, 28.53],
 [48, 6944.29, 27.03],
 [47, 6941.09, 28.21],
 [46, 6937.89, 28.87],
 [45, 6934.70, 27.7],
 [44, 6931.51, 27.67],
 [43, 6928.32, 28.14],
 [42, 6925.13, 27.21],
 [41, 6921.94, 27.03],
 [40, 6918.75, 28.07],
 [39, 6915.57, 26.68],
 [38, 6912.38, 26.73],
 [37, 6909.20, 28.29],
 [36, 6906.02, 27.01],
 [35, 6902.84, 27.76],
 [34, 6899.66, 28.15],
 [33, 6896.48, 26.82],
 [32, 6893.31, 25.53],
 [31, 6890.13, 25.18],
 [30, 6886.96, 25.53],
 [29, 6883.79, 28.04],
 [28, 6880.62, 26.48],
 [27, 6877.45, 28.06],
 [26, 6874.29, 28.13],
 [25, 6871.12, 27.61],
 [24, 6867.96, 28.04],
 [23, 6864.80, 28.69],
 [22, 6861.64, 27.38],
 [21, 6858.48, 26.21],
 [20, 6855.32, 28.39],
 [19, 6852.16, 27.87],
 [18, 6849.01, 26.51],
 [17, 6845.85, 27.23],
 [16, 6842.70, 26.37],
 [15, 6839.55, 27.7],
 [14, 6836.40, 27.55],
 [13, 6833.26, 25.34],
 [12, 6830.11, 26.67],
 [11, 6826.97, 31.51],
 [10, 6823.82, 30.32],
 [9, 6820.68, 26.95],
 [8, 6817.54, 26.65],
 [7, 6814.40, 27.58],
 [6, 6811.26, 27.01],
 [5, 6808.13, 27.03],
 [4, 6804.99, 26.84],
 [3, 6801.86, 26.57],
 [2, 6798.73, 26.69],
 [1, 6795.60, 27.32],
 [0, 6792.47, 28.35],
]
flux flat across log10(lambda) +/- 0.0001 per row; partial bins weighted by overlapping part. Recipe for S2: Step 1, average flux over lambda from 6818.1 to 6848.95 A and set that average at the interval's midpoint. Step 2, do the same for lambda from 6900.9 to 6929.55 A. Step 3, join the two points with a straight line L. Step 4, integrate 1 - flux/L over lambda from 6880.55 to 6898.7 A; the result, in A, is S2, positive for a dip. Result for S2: 0.8 A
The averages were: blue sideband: 27.6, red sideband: 27.4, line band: 26.3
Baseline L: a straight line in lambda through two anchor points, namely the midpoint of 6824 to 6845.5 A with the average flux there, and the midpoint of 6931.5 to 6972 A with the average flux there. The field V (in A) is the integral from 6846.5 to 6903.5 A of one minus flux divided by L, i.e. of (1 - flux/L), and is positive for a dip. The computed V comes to 1.18 A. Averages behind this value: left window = 27.7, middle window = 27.2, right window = 28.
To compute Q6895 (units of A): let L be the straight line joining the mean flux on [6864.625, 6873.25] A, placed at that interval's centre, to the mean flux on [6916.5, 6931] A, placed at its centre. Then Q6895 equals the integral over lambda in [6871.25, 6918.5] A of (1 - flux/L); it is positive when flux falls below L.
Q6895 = 1.3 A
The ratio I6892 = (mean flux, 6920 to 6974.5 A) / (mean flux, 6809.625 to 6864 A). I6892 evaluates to 1.01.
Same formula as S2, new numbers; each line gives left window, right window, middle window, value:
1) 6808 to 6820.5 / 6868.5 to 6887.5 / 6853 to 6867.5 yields -0.2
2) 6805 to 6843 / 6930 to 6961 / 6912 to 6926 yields 0.4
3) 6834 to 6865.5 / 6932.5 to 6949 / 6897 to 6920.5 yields 0.2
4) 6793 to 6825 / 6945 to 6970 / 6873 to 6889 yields 0.3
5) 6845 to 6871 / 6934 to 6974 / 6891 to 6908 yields 0.4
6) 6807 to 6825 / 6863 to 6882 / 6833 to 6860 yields 0.6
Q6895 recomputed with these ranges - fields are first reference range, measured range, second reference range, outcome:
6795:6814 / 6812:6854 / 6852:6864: -0.51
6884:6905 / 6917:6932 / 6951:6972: -0.21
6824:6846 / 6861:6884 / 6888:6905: -0.64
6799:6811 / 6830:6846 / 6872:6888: 0.16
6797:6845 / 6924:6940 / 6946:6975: -0.07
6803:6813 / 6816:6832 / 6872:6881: -0.73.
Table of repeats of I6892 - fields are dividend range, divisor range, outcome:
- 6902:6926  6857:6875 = 0.99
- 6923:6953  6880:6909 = 1.04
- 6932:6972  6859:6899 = 1.03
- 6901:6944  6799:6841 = 1.00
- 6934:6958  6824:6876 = 1.02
